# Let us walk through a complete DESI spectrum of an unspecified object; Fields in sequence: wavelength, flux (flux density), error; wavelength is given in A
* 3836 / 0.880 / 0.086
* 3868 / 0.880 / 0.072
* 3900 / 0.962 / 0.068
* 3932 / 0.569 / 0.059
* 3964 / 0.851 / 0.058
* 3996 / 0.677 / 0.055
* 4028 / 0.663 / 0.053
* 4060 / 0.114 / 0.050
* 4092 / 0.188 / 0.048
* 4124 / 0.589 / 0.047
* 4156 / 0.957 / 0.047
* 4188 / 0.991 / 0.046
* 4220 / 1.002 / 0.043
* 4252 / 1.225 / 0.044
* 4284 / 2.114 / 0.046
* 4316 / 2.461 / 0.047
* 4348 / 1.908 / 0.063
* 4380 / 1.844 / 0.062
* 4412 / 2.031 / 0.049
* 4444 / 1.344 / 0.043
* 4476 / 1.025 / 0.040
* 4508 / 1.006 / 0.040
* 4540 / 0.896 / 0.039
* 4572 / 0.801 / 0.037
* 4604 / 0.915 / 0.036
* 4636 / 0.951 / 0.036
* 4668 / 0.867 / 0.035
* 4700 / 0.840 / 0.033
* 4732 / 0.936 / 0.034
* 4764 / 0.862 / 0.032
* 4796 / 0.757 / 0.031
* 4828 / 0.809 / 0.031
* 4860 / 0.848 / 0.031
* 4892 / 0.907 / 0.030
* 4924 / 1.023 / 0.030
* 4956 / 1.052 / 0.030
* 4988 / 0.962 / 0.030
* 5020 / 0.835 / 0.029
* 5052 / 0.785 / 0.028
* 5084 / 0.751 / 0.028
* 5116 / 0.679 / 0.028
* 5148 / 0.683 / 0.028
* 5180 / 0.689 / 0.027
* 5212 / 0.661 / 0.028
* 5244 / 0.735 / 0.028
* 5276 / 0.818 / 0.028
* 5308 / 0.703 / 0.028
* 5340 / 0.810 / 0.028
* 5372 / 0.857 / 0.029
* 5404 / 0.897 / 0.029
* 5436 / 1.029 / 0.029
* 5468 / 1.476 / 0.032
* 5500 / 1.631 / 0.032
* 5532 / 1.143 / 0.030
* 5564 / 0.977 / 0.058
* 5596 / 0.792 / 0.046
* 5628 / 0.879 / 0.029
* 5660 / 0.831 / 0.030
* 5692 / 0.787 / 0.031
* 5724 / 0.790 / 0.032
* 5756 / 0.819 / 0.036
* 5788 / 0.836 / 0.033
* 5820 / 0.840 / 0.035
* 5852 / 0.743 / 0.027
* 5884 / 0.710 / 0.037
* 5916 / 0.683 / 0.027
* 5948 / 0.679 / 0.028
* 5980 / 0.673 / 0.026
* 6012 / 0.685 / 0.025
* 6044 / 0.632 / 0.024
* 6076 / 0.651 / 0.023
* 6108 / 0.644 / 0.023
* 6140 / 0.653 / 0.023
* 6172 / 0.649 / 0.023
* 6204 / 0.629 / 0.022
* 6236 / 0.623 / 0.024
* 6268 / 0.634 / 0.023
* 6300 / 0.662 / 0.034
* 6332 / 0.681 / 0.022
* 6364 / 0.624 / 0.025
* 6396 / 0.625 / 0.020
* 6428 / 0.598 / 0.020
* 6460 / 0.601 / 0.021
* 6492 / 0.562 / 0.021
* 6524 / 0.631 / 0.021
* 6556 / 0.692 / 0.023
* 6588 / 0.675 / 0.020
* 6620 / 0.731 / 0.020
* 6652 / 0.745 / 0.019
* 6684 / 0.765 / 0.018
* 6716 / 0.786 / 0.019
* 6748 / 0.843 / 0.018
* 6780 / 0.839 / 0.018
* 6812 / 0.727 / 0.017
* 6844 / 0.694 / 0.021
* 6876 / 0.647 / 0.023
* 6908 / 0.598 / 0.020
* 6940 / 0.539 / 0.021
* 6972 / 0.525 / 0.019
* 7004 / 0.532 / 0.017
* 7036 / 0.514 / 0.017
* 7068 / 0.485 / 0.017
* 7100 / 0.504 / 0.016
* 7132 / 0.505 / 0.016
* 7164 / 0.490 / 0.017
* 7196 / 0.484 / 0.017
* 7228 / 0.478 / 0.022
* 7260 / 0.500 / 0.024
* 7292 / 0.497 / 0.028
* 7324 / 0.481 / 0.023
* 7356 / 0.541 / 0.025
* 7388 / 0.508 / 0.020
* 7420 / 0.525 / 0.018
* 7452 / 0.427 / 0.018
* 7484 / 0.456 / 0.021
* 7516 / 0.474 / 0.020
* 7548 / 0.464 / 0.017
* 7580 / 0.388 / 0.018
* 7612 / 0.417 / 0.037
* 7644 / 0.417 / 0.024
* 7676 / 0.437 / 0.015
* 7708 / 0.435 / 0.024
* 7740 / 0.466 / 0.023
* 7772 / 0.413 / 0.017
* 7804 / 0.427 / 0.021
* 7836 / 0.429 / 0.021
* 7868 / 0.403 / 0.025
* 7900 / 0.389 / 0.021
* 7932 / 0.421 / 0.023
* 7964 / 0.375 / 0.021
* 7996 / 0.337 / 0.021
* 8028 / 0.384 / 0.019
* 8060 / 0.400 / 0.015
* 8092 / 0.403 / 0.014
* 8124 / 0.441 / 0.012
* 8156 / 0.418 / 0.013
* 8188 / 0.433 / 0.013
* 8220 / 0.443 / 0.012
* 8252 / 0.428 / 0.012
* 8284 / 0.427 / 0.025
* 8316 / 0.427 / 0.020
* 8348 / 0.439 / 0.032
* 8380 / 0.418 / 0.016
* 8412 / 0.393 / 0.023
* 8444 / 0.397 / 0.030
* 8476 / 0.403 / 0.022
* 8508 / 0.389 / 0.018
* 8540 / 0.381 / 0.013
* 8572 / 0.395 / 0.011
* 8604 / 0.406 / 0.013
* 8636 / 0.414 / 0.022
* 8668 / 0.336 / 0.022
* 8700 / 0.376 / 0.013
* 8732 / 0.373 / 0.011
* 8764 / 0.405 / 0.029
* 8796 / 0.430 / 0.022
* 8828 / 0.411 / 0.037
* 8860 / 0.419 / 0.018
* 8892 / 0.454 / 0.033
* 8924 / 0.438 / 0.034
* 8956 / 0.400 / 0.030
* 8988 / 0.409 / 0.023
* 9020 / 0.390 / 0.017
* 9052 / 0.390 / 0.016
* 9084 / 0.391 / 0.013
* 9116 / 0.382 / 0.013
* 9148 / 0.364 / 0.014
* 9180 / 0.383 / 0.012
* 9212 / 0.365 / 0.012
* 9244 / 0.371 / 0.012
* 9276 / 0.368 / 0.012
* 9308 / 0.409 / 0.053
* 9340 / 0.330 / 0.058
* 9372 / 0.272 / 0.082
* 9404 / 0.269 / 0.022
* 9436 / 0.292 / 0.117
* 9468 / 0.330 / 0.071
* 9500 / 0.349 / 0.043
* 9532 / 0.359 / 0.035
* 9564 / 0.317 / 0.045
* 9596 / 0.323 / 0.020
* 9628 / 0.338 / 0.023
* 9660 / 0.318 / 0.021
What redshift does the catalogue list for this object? 2.54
